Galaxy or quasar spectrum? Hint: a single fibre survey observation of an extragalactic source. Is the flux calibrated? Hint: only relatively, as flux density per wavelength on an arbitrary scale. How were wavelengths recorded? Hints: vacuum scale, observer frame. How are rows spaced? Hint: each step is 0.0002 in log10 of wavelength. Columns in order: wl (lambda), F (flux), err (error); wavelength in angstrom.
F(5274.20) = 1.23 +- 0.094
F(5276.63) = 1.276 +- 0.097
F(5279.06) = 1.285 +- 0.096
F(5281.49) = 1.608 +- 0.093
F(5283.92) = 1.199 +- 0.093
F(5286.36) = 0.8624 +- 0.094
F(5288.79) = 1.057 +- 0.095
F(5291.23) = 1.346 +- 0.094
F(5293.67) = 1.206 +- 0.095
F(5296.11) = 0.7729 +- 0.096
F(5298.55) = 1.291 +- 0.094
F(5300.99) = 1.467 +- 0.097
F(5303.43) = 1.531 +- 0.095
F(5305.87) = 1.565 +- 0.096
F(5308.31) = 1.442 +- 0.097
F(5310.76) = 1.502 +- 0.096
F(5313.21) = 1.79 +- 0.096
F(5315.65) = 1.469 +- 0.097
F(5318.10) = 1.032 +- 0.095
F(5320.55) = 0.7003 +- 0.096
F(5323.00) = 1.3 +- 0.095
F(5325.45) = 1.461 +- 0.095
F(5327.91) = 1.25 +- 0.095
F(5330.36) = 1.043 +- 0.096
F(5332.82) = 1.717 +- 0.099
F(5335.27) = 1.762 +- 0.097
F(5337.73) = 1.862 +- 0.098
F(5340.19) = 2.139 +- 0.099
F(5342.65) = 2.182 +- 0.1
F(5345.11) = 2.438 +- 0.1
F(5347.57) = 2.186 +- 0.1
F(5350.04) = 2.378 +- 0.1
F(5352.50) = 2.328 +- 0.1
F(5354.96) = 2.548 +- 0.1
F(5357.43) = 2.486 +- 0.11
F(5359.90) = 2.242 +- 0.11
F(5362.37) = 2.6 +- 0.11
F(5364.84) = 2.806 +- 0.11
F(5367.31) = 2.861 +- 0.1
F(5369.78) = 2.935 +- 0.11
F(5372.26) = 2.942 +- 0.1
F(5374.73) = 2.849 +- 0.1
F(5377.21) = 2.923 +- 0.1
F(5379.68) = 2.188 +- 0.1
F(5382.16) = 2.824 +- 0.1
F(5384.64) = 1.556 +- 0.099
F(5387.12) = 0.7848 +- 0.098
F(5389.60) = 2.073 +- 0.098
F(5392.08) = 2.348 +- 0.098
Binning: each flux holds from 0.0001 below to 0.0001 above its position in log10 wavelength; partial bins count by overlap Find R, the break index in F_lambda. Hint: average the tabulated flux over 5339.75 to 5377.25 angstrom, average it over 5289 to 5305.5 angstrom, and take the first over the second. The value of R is 2.01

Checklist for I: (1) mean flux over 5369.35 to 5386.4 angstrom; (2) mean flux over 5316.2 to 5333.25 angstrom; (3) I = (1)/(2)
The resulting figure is 2.11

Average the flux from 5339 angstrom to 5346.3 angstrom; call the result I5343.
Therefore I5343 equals 2.25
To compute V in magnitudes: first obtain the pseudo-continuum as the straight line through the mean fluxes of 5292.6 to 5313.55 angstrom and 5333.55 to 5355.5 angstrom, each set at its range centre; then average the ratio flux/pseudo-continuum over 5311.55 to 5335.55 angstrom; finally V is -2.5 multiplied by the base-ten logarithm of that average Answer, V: 0.30 mag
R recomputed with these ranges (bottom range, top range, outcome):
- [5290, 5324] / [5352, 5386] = 1.96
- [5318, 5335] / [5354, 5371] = 2.10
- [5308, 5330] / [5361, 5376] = 2.16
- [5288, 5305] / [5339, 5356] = 1.85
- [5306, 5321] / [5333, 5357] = 1.60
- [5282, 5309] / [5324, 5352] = 1.49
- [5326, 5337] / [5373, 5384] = 1.81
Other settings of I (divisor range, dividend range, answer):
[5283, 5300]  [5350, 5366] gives 2.25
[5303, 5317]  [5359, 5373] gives 1.77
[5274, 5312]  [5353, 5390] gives 1.89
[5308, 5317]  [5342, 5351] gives 1.48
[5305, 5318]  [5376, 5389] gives 1.36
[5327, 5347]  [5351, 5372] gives 1.44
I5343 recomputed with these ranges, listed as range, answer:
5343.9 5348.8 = 2.31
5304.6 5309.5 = 1.51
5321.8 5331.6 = 1.26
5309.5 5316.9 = 1.58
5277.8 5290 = 1.2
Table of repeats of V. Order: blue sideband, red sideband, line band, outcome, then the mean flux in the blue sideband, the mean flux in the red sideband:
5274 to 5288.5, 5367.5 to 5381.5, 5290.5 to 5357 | 0.20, 1.23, 2.78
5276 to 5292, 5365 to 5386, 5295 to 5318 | 0.12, 1.23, 2.63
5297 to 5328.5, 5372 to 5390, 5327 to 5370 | -0.19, 1.37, 2.24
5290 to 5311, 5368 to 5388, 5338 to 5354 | -0.15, 1.34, 2.42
